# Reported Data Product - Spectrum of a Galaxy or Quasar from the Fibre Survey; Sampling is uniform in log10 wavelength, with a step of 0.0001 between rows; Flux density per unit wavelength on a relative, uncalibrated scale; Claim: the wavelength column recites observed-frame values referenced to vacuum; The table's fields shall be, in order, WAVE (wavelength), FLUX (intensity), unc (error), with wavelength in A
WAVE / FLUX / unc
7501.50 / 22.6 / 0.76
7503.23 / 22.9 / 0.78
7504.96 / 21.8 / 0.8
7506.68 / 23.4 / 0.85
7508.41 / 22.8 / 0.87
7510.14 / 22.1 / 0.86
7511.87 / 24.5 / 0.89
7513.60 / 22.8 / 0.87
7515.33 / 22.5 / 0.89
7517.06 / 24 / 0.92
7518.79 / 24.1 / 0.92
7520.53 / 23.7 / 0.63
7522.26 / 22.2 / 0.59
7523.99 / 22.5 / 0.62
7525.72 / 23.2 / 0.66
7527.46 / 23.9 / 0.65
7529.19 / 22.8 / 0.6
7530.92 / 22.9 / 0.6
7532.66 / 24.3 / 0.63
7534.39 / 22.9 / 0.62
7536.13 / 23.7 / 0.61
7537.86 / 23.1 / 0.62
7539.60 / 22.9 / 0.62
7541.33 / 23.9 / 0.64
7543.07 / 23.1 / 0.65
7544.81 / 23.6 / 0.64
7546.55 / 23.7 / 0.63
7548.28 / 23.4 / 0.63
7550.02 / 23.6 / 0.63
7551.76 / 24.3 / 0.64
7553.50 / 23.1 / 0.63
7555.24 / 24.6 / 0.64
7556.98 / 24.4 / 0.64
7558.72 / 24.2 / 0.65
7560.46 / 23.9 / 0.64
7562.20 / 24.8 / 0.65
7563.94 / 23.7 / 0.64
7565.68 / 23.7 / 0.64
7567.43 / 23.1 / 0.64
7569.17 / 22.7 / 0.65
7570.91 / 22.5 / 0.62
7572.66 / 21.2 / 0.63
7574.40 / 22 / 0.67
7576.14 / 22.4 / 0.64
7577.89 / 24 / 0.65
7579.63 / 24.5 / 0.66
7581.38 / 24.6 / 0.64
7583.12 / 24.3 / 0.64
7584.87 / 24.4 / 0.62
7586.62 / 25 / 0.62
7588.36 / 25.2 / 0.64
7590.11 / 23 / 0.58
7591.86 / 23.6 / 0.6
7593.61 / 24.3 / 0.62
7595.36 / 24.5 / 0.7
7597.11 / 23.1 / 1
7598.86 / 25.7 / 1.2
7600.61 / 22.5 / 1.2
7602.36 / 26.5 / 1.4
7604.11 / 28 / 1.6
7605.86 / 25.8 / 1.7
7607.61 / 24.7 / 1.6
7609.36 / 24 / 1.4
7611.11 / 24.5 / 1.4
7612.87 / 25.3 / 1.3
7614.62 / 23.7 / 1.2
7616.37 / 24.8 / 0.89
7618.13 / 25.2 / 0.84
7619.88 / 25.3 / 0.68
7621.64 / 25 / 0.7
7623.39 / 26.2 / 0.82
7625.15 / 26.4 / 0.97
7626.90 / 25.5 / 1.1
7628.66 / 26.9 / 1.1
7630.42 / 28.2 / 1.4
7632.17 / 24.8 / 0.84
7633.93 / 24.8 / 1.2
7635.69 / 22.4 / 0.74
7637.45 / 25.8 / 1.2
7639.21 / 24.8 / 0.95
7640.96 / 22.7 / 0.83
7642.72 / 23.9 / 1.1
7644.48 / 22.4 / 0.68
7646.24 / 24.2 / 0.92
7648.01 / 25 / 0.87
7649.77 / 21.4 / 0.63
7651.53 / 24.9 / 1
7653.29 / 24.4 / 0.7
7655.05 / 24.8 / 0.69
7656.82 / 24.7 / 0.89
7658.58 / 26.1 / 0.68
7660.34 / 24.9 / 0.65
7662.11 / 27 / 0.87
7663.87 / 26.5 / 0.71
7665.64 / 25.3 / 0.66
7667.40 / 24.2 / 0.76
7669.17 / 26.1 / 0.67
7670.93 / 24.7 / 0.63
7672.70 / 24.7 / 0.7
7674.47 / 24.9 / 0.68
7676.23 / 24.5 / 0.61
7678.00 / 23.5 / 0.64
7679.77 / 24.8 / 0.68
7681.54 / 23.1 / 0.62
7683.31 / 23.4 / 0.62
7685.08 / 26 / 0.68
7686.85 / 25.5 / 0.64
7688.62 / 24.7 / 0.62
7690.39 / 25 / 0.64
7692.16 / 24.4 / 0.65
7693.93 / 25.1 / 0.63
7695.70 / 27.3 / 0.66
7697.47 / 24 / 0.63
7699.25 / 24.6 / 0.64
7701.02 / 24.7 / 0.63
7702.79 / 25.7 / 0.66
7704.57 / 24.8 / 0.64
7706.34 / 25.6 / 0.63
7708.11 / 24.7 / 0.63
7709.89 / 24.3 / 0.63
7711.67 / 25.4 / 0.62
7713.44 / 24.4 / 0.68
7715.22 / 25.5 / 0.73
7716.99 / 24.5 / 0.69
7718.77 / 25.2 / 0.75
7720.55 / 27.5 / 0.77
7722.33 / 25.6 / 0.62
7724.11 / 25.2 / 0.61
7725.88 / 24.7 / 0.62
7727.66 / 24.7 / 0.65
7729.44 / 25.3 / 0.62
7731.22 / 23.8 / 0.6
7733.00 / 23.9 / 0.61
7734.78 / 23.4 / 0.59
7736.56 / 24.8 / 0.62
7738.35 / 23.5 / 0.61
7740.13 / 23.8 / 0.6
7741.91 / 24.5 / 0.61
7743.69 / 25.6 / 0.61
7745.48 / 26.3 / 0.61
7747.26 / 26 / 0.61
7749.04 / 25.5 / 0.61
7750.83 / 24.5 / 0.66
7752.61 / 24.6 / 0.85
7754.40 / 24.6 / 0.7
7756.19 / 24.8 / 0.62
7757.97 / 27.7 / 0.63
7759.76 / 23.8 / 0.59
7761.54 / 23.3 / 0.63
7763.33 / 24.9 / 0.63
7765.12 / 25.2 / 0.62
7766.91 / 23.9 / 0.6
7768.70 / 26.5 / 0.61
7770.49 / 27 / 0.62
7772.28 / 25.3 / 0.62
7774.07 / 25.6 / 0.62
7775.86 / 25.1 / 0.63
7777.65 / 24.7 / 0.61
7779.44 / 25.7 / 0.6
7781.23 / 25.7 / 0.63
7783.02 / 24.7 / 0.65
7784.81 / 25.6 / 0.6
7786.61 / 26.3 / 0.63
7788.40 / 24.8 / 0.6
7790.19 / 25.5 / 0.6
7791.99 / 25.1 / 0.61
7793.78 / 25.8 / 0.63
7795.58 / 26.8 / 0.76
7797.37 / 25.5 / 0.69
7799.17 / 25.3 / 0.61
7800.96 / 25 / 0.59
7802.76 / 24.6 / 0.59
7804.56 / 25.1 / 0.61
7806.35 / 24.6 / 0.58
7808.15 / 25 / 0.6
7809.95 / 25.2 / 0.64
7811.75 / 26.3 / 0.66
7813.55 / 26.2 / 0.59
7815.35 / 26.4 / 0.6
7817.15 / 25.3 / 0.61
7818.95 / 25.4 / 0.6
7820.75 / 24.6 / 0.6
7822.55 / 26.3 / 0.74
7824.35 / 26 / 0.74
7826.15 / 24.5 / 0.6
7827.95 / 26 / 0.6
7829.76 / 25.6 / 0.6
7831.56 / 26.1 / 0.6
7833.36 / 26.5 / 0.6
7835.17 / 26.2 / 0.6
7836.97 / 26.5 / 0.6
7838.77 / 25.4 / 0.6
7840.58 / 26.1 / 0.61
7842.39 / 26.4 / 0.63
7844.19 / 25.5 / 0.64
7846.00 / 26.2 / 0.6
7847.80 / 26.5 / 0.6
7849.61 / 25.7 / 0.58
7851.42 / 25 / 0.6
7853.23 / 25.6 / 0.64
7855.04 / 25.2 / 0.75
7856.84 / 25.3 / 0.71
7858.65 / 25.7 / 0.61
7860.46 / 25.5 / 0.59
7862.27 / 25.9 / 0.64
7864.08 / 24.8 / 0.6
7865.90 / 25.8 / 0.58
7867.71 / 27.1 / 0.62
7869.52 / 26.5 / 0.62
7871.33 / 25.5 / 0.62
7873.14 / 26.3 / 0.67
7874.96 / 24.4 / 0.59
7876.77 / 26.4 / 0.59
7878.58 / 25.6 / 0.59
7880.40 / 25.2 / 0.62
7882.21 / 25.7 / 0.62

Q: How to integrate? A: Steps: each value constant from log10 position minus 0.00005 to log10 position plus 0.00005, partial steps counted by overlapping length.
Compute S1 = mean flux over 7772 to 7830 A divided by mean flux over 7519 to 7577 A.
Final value 1.09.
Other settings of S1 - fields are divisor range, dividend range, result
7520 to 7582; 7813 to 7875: 1.10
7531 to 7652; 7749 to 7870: 1.05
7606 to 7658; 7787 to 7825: 1.03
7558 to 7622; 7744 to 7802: 1.05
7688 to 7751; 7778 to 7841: 1.02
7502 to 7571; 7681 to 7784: 1.07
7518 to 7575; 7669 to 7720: 1.06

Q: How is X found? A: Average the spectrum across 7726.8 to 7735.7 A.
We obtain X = 24.2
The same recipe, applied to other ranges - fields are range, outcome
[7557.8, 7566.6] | 24.1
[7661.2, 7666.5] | 26.2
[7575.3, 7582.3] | 23.9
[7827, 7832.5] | 25.9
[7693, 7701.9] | 25.1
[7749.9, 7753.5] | 24.6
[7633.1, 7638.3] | 24.3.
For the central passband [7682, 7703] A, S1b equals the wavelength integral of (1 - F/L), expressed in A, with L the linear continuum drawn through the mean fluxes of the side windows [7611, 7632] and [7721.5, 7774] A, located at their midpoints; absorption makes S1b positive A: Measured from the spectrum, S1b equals 0.2 A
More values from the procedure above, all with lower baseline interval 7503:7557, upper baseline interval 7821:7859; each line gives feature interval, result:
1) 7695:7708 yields -0.3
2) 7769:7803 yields -0.2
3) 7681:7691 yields 0.0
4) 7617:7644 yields -1.1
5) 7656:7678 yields -0.7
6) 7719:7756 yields 0.1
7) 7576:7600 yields -0.4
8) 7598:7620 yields -1.0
